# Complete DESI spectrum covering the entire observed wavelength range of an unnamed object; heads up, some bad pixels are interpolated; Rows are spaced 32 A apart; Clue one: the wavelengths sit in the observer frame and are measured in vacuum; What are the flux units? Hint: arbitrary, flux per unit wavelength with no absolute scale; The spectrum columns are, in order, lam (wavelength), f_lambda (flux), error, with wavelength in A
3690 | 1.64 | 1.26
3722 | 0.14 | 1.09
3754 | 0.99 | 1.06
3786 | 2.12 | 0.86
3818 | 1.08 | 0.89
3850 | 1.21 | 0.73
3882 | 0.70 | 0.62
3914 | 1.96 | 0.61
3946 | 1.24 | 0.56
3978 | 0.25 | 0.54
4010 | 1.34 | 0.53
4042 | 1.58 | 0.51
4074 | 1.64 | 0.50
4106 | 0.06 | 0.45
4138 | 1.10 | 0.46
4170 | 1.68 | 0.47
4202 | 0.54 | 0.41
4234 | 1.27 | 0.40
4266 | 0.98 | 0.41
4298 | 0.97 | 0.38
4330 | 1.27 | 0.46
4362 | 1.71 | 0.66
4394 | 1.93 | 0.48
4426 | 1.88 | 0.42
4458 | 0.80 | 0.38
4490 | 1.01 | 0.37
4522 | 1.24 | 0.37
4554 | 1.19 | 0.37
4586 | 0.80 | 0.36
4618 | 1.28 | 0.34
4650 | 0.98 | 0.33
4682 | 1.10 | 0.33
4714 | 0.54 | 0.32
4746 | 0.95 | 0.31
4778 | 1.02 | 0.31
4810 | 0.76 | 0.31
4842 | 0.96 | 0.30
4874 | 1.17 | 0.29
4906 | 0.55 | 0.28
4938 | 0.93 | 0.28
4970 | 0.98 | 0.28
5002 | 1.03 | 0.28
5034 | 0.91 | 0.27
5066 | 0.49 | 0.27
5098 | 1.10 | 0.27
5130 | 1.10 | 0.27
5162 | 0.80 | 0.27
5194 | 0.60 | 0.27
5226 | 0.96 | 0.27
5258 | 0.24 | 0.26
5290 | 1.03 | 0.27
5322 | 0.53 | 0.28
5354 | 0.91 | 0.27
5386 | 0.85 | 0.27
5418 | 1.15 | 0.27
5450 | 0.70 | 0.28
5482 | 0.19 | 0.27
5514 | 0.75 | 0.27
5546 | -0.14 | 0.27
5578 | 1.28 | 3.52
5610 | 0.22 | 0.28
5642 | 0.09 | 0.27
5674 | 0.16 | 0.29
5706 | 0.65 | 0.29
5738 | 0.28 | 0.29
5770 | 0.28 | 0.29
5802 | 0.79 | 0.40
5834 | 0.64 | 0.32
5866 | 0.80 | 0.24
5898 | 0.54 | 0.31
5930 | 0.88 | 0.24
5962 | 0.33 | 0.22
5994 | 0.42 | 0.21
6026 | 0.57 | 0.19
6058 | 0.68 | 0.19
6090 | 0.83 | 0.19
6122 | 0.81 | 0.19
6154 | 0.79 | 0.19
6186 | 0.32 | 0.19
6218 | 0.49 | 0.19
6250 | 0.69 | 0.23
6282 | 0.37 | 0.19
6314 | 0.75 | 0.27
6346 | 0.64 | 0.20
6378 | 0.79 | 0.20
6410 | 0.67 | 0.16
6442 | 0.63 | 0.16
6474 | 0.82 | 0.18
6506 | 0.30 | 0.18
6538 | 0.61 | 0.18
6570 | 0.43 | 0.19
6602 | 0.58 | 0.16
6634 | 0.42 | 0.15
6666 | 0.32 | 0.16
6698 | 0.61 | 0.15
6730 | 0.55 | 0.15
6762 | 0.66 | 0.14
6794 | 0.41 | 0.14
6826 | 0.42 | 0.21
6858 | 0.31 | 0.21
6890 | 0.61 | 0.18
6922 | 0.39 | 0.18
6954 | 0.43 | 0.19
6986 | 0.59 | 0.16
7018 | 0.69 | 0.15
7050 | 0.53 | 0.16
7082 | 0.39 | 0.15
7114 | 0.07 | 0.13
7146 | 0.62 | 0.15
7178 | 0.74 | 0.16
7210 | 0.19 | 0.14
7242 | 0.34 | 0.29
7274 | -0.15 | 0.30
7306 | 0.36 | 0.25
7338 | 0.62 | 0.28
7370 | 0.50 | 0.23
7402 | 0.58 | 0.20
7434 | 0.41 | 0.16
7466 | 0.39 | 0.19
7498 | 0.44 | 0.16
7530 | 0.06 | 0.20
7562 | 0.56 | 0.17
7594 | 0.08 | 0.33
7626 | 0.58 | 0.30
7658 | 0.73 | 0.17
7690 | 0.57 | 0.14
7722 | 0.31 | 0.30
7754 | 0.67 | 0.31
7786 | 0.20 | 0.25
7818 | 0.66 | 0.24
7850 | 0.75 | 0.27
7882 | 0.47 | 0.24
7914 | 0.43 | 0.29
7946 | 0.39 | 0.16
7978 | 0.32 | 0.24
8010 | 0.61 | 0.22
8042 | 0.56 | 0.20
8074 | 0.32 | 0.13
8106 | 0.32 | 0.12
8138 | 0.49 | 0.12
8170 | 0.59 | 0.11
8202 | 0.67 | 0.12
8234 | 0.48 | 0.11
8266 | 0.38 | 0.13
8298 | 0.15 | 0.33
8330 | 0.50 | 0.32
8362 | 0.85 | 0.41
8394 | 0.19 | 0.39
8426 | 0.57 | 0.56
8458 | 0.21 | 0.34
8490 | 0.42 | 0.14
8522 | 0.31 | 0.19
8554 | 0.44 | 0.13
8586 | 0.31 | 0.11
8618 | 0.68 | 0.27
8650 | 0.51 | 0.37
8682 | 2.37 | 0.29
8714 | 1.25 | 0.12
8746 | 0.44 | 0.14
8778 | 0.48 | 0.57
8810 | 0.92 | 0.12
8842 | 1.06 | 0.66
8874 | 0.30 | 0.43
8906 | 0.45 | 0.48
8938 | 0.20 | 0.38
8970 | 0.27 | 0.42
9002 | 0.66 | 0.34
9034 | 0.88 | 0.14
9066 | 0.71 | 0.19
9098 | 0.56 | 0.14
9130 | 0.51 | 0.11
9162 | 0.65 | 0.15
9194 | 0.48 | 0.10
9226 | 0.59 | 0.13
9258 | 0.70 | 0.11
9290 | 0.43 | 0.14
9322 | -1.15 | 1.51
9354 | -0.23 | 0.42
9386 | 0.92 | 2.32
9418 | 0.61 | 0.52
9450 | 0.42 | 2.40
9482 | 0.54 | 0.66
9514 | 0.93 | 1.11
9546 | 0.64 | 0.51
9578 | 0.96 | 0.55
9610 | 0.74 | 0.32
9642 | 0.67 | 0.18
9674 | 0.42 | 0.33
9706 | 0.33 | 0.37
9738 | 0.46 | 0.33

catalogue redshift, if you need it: 1.332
